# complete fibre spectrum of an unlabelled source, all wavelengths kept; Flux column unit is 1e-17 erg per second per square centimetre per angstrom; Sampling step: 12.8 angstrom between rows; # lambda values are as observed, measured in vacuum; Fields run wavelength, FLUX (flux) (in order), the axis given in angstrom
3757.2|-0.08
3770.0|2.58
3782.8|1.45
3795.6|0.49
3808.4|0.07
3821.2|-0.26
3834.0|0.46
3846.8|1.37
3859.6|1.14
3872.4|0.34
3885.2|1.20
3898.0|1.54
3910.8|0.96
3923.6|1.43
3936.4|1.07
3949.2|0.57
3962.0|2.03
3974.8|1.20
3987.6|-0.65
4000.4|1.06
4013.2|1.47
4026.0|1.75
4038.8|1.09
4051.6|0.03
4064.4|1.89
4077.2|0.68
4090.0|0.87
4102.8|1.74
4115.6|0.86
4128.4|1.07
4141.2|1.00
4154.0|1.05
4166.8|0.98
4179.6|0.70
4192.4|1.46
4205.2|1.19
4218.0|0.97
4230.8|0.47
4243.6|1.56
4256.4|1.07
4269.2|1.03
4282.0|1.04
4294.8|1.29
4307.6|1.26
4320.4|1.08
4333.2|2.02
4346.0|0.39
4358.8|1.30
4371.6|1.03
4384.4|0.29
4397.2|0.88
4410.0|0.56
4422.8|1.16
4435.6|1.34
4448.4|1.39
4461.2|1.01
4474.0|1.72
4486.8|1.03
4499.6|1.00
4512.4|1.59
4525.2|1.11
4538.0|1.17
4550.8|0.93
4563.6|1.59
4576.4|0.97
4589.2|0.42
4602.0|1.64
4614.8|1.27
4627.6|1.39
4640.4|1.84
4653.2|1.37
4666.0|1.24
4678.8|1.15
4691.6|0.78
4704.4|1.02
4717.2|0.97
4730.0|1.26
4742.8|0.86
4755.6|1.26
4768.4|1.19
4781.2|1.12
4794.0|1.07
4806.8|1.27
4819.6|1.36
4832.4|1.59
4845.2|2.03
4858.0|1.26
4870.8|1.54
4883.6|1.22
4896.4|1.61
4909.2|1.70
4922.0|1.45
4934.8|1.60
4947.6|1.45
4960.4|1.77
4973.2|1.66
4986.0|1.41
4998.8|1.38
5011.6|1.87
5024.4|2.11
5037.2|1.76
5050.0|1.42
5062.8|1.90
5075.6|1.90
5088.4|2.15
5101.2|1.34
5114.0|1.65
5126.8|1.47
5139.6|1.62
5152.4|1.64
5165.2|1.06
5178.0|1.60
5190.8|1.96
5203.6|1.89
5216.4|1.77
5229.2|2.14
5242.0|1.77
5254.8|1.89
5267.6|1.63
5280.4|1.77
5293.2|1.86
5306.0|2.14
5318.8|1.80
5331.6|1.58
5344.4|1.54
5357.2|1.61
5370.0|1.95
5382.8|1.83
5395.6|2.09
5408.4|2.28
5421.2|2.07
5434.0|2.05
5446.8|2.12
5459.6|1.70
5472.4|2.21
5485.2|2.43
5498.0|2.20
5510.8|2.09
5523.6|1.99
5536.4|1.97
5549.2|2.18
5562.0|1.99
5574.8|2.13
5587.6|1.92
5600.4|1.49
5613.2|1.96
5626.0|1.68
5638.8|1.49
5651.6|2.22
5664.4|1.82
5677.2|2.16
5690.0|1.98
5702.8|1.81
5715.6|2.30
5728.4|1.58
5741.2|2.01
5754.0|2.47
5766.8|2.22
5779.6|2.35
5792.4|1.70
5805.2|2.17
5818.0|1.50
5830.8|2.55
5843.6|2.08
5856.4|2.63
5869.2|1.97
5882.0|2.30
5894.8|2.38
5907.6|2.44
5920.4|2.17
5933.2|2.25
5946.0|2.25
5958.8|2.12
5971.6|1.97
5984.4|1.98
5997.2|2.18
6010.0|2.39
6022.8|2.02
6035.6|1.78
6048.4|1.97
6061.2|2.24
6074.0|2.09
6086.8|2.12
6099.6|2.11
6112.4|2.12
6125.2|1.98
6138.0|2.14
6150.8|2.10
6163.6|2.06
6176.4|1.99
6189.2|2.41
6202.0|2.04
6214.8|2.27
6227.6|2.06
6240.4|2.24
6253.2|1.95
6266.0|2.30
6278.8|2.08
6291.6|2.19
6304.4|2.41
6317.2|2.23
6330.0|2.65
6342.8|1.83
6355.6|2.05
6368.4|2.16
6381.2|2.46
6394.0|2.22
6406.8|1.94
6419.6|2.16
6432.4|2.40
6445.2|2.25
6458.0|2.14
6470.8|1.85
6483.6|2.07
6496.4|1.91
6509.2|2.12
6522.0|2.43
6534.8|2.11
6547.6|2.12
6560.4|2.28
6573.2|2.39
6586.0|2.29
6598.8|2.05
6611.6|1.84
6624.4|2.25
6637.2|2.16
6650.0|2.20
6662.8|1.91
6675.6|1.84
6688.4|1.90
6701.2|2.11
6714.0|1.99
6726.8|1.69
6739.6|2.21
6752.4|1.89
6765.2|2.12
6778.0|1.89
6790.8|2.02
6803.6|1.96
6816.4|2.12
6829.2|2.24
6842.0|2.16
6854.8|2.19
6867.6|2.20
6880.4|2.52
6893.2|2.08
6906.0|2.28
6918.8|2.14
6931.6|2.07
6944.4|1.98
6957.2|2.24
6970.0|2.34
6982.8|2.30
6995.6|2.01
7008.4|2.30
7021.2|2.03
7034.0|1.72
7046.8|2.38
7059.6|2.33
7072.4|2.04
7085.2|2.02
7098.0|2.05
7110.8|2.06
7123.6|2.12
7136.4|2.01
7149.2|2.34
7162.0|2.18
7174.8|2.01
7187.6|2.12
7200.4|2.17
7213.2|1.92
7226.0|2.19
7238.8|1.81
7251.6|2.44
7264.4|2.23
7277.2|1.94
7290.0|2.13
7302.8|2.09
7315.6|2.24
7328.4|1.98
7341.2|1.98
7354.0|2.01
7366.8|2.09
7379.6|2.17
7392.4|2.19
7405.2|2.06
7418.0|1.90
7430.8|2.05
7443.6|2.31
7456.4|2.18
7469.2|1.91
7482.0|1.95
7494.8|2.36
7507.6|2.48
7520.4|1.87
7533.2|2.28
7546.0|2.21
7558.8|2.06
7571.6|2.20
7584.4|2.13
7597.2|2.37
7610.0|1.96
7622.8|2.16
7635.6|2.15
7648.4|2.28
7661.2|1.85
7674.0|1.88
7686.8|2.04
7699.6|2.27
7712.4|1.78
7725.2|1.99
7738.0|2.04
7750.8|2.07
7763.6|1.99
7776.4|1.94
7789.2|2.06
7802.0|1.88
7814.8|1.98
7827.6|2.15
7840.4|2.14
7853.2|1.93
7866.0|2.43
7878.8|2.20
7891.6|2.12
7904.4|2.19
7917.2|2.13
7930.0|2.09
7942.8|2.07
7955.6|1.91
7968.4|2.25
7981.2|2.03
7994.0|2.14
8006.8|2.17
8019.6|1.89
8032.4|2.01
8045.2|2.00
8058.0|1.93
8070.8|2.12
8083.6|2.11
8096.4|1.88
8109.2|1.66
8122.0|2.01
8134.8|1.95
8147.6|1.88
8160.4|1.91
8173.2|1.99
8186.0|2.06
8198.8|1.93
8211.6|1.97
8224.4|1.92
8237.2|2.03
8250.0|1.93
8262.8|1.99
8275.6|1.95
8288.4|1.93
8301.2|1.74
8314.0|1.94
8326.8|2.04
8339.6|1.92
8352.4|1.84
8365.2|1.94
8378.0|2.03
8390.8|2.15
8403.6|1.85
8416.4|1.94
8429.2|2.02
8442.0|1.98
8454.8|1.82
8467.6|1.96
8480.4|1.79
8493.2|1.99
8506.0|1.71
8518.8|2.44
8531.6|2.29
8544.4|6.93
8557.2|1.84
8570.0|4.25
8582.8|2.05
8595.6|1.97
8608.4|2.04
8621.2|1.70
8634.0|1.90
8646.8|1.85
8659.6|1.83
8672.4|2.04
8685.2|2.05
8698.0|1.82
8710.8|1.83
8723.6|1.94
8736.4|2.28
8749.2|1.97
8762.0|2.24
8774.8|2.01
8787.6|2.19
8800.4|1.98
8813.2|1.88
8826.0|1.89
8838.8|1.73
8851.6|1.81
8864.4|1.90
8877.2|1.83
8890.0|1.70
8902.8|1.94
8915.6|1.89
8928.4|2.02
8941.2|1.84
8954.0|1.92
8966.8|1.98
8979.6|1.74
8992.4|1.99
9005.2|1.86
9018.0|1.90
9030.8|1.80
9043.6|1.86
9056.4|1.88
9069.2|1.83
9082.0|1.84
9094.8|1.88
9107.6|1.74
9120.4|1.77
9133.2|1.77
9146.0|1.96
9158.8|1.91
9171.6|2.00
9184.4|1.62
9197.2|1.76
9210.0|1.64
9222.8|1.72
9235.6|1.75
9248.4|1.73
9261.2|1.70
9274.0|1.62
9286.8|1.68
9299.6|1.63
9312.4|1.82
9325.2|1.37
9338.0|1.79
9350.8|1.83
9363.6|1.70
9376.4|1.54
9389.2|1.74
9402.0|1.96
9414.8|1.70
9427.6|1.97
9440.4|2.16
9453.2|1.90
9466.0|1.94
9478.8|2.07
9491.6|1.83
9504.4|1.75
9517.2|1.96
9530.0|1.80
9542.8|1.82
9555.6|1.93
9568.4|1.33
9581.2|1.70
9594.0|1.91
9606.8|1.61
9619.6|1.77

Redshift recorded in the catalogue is 0.301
